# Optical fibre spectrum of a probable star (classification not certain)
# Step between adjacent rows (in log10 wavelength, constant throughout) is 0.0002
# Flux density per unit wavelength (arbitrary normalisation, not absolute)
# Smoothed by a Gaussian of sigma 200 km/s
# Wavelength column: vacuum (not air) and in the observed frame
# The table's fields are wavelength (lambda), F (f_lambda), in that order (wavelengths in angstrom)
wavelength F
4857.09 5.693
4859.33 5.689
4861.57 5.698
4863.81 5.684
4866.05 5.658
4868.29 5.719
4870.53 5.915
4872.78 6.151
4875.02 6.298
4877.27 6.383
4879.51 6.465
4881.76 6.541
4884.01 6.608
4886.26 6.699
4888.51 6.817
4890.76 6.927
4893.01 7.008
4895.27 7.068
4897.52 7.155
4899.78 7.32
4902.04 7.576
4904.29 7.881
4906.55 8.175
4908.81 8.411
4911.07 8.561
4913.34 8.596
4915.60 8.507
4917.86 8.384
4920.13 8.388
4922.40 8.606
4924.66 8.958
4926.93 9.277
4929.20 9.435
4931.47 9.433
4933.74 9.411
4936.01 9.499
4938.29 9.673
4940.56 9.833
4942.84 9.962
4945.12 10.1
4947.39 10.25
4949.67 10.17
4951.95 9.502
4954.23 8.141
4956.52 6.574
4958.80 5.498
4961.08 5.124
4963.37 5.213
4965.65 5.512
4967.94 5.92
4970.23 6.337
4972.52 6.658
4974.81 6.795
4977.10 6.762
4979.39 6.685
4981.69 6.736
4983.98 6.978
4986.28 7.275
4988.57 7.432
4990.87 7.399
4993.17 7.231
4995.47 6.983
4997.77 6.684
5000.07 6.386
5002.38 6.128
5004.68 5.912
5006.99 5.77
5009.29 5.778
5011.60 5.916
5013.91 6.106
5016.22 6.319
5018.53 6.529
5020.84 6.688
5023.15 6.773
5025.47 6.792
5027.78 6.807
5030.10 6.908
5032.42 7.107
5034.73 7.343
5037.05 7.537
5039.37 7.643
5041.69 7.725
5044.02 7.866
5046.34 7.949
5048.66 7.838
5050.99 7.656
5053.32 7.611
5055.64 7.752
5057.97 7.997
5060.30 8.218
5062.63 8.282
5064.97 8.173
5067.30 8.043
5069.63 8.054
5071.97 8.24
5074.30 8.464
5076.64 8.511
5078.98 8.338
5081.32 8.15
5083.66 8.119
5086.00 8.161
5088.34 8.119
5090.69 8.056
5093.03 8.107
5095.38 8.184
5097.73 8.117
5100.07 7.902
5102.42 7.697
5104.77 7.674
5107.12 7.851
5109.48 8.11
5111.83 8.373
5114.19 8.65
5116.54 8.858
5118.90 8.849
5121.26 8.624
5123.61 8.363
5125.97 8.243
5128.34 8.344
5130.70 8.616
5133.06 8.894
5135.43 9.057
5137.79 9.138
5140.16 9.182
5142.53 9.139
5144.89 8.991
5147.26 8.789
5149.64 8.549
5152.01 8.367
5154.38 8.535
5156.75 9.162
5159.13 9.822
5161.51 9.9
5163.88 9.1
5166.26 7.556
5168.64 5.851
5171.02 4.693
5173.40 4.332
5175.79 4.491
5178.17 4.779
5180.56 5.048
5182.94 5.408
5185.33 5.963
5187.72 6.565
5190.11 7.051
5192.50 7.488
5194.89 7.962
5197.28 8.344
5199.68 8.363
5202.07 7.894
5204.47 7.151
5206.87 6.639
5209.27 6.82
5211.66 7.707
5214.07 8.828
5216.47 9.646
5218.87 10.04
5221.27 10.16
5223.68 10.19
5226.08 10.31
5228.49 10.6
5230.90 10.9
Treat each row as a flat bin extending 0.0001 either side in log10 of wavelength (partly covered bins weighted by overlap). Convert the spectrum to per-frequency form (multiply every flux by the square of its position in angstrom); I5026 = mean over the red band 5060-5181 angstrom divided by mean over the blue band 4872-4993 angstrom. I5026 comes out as 1.1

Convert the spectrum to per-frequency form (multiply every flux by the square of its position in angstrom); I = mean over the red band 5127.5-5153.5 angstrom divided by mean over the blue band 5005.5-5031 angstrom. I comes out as 1.45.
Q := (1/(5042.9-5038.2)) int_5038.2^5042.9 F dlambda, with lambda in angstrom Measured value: 7.68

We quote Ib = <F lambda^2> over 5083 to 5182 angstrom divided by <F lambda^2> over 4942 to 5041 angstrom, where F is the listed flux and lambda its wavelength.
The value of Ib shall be 1.21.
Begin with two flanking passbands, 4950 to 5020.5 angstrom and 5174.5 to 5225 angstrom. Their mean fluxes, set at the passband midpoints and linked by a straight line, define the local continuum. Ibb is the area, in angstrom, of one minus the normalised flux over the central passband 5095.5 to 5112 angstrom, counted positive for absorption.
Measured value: -2.06 angstrom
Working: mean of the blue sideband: 6.59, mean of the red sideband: 7.46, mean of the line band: 7.95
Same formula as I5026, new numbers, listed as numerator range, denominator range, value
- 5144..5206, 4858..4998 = 1.08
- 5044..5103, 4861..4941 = 1.13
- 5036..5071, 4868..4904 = 1.26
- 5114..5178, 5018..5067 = 1.13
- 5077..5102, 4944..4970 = 1.16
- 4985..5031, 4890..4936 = 0.82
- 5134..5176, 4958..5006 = 1.34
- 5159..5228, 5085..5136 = 0.94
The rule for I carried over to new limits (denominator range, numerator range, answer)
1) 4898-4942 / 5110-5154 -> 1.09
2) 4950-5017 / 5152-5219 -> 1.20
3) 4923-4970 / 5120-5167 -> 1.15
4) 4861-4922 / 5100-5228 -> 1.26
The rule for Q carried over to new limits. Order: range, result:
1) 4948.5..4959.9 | 7.99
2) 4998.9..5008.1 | 6.05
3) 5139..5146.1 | 9.11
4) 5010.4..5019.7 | 6.21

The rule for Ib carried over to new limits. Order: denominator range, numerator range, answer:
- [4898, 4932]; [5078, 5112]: 1.02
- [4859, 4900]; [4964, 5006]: 1.08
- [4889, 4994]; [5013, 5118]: 1.04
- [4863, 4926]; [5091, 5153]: 1.28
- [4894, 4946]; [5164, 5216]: 0.86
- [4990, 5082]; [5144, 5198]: 1.04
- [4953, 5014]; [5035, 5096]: 1.28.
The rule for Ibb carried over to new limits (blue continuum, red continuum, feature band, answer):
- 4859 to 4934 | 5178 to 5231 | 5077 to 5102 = -1.1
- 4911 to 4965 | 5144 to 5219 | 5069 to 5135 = -3.9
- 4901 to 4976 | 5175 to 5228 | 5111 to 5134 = -2.3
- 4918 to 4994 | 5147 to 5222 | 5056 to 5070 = -0.7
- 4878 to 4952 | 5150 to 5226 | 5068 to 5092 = -0.9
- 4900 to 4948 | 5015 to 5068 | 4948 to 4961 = 1.1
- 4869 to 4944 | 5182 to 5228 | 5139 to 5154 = -1.4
